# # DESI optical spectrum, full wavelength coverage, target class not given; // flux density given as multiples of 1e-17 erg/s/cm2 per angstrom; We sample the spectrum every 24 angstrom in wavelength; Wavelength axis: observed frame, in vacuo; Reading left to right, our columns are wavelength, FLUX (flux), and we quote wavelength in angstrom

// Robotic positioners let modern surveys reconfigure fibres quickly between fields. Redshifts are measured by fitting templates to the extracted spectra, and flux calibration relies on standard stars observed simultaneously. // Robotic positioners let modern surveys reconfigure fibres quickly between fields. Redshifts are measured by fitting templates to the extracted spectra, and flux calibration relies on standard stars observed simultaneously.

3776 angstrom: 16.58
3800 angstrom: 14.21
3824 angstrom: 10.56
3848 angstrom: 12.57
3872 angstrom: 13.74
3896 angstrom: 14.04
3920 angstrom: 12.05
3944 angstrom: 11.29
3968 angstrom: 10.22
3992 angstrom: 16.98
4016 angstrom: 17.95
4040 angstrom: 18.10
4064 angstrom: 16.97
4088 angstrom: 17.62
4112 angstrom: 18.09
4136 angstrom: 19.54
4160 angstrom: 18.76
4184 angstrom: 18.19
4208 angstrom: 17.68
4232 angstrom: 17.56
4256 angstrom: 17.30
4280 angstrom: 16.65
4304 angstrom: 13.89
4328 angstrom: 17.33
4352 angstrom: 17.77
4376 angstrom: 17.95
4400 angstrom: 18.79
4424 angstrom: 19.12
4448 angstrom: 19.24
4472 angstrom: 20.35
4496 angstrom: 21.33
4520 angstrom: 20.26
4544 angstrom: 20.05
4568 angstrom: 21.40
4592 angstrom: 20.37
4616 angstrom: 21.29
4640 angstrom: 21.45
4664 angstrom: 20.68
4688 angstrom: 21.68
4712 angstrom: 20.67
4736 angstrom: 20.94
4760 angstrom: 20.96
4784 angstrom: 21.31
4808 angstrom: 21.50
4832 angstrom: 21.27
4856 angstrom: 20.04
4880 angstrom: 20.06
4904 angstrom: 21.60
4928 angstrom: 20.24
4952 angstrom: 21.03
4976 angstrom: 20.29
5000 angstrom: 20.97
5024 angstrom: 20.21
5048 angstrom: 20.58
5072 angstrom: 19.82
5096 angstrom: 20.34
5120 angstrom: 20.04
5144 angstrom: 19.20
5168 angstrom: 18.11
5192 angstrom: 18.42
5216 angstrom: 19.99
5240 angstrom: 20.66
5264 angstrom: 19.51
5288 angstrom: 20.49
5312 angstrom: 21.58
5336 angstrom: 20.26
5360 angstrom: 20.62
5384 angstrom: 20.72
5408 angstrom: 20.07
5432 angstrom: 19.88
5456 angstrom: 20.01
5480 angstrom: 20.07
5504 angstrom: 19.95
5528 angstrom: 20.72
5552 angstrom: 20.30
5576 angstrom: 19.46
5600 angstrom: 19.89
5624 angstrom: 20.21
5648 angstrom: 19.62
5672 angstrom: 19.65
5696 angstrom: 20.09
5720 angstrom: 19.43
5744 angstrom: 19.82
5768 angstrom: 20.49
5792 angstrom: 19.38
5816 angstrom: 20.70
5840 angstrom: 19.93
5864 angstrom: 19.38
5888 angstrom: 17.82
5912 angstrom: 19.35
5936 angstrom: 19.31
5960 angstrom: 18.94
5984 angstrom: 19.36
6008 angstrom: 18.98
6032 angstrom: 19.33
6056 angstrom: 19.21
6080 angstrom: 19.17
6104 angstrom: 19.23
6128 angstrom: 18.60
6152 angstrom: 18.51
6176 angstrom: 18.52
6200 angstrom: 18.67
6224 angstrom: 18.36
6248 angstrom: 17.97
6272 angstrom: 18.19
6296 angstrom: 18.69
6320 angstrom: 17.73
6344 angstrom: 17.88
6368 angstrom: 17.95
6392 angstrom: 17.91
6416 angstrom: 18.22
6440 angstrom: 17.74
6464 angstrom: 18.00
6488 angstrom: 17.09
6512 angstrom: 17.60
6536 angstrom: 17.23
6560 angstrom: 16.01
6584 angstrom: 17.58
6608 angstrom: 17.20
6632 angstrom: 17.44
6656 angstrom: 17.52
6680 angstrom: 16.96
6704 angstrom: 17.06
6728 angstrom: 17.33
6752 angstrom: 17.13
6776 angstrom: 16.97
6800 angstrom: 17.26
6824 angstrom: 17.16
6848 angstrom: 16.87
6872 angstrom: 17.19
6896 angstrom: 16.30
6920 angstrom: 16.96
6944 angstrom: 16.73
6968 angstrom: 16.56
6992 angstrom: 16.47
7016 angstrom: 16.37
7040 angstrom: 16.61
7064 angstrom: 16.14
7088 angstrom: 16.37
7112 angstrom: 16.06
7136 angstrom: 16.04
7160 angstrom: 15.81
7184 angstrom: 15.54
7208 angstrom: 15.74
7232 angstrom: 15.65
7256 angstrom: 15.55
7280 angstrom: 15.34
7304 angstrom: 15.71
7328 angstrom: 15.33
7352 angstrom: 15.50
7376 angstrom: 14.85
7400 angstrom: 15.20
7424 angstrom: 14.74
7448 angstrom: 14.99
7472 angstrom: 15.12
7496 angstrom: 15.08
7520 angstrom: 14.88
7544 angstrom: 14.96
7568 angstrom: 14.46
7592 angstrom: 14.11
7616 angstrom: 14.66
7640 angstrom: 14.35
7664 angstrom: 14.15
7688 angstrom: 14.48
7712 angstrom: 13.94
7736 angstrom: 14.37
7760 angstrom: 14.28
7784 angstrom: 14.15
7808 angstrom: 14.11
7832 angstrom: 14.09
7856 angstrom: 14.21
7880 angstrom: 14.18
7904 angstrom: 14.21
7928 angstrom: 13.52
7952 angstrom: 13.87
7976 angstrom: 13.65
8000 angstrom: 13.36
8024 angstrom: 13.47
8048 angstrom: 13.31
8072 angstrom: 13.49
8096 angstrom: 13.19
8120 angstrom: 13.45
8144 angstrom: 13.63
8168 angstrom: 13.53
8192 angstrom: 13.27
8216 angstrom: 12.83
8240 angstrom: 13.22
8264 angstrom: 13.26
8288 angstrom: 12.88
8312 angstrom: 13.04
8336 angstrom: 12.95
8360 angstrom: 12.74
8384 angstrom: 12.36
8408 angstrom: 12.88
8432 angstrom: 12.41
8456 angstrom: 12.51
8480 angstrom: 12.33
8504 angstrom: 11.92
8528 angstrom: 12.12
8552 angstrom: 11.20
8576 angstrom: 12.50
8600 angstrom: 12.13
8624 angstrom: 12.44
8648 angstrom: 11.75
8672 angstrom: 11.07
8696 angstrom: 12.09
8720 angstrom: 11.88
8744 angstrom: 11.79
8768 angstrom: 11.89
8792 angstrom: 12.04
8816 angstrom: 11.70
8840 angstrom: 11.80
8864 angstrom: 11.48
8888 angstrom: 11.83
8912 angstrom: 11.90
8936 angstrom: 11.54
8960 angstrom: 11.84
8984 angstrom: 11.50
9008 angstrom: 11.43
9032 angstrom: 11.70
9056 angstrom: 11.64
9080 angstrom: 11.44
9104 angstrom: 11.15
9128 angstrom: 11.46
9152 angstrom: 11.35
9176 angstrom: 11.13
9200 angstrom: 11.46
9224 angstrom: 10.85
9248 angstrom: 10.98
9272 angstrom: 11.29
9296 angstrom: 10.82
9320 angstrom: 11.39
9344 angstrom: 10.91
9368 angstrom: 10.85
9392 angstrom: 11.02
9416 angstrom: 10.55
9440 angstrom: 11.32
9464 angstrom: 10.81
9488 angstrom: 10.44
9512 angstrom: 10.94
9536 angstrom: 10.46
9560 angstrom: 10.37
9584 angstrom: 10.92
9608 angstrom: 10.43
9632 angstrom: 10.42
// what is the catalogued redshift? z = 0.000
